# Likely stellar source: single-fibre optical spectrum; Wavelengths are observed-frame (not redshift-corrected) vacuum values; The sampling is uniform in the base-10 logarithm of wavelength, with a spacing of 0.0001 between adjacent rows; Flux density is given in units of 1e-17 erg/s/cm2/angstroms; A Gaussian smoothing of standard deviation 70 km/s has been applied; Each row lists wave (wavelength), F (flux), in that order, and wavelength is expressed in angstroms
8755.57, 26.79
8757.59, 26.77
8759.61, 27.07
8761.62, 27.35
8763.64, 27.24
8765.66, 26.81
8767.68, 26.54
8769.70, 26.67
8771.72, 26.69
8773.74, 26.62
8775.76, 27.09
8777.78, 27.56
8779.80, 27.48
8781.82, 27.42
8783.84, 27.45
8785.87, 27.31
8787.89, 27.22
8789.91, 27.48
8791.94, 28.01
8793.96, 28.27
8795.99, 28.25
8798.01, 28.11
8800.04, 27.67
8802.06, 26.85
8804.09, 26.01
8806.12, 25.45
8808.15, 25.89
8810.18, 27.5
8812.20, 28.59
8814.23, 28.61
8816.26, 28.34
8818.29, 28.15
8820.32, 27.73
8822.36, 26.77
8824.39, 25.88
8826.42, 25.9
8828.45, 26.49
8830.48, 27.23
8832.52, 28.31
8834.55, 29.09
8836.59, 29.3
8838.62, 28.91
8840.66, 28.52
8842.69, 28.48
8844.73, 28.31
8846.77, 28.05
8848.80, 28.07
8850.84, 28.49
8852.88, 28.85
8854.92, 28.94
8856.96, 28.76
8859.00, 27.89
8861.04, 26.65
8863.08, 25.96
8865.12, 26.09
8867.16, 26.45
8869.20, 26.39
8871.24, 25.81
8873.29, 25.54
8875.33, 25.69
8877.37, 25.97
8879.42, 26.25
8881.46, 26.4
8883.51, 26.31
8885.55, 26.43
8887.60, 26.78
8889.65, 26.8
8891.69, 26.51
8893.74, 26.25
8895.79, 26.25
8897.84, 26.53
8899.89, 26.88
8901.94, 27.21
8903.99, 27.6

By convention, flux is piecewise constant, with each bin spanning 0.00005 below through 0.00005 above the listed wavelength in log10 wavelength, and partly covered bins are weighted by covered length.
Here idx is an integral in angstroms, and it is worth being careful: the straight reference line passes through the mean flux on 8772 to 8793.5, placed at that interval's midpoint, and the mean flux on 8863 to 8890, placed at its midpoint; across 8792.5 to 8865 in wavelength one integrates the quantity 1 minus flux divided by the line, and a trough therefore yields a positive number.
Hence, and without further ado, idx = -2.47 angstroms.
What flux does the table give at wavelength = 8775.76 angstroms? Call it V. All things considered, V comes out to 27.09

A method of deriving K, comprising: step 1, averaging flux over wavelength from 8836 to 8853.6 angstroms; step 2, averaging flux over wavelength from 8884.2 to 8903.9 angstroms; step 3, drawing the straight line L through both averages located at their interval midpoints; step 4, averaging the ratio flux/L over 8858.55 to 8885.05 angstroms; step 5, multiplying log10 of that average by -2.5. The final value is 0.05 mag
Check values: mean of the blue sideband 28.5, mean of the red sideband 26.7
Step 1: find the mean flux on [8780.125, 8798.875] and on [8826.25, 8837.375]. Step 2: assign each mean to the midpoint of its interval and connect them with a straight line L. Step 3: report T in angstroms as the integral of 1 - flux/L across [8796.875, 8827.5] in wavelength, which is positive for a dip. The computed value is 0.7 angstroms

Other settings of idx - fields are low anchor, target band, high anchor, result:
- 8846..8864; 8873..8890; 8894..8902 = 0.5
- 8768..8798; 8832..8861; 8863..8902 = -2.0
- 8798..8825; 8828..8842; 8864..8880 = -0.8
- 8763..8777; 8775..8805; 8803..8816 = -0.6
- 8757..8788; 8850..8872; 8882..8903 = -0.5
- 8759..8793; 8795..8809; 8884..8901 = 0.1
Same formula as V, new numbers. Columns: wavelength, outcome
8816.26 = 28.34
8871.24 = 25.81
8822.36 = 26.77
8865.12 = 26.09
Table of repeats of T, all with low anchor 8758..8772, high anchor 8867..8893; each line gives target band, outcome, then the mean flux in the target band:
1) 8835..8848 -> -1.0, 28.6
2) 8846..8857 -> -0.9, 28.5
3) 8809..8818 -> -0.5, 28.2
